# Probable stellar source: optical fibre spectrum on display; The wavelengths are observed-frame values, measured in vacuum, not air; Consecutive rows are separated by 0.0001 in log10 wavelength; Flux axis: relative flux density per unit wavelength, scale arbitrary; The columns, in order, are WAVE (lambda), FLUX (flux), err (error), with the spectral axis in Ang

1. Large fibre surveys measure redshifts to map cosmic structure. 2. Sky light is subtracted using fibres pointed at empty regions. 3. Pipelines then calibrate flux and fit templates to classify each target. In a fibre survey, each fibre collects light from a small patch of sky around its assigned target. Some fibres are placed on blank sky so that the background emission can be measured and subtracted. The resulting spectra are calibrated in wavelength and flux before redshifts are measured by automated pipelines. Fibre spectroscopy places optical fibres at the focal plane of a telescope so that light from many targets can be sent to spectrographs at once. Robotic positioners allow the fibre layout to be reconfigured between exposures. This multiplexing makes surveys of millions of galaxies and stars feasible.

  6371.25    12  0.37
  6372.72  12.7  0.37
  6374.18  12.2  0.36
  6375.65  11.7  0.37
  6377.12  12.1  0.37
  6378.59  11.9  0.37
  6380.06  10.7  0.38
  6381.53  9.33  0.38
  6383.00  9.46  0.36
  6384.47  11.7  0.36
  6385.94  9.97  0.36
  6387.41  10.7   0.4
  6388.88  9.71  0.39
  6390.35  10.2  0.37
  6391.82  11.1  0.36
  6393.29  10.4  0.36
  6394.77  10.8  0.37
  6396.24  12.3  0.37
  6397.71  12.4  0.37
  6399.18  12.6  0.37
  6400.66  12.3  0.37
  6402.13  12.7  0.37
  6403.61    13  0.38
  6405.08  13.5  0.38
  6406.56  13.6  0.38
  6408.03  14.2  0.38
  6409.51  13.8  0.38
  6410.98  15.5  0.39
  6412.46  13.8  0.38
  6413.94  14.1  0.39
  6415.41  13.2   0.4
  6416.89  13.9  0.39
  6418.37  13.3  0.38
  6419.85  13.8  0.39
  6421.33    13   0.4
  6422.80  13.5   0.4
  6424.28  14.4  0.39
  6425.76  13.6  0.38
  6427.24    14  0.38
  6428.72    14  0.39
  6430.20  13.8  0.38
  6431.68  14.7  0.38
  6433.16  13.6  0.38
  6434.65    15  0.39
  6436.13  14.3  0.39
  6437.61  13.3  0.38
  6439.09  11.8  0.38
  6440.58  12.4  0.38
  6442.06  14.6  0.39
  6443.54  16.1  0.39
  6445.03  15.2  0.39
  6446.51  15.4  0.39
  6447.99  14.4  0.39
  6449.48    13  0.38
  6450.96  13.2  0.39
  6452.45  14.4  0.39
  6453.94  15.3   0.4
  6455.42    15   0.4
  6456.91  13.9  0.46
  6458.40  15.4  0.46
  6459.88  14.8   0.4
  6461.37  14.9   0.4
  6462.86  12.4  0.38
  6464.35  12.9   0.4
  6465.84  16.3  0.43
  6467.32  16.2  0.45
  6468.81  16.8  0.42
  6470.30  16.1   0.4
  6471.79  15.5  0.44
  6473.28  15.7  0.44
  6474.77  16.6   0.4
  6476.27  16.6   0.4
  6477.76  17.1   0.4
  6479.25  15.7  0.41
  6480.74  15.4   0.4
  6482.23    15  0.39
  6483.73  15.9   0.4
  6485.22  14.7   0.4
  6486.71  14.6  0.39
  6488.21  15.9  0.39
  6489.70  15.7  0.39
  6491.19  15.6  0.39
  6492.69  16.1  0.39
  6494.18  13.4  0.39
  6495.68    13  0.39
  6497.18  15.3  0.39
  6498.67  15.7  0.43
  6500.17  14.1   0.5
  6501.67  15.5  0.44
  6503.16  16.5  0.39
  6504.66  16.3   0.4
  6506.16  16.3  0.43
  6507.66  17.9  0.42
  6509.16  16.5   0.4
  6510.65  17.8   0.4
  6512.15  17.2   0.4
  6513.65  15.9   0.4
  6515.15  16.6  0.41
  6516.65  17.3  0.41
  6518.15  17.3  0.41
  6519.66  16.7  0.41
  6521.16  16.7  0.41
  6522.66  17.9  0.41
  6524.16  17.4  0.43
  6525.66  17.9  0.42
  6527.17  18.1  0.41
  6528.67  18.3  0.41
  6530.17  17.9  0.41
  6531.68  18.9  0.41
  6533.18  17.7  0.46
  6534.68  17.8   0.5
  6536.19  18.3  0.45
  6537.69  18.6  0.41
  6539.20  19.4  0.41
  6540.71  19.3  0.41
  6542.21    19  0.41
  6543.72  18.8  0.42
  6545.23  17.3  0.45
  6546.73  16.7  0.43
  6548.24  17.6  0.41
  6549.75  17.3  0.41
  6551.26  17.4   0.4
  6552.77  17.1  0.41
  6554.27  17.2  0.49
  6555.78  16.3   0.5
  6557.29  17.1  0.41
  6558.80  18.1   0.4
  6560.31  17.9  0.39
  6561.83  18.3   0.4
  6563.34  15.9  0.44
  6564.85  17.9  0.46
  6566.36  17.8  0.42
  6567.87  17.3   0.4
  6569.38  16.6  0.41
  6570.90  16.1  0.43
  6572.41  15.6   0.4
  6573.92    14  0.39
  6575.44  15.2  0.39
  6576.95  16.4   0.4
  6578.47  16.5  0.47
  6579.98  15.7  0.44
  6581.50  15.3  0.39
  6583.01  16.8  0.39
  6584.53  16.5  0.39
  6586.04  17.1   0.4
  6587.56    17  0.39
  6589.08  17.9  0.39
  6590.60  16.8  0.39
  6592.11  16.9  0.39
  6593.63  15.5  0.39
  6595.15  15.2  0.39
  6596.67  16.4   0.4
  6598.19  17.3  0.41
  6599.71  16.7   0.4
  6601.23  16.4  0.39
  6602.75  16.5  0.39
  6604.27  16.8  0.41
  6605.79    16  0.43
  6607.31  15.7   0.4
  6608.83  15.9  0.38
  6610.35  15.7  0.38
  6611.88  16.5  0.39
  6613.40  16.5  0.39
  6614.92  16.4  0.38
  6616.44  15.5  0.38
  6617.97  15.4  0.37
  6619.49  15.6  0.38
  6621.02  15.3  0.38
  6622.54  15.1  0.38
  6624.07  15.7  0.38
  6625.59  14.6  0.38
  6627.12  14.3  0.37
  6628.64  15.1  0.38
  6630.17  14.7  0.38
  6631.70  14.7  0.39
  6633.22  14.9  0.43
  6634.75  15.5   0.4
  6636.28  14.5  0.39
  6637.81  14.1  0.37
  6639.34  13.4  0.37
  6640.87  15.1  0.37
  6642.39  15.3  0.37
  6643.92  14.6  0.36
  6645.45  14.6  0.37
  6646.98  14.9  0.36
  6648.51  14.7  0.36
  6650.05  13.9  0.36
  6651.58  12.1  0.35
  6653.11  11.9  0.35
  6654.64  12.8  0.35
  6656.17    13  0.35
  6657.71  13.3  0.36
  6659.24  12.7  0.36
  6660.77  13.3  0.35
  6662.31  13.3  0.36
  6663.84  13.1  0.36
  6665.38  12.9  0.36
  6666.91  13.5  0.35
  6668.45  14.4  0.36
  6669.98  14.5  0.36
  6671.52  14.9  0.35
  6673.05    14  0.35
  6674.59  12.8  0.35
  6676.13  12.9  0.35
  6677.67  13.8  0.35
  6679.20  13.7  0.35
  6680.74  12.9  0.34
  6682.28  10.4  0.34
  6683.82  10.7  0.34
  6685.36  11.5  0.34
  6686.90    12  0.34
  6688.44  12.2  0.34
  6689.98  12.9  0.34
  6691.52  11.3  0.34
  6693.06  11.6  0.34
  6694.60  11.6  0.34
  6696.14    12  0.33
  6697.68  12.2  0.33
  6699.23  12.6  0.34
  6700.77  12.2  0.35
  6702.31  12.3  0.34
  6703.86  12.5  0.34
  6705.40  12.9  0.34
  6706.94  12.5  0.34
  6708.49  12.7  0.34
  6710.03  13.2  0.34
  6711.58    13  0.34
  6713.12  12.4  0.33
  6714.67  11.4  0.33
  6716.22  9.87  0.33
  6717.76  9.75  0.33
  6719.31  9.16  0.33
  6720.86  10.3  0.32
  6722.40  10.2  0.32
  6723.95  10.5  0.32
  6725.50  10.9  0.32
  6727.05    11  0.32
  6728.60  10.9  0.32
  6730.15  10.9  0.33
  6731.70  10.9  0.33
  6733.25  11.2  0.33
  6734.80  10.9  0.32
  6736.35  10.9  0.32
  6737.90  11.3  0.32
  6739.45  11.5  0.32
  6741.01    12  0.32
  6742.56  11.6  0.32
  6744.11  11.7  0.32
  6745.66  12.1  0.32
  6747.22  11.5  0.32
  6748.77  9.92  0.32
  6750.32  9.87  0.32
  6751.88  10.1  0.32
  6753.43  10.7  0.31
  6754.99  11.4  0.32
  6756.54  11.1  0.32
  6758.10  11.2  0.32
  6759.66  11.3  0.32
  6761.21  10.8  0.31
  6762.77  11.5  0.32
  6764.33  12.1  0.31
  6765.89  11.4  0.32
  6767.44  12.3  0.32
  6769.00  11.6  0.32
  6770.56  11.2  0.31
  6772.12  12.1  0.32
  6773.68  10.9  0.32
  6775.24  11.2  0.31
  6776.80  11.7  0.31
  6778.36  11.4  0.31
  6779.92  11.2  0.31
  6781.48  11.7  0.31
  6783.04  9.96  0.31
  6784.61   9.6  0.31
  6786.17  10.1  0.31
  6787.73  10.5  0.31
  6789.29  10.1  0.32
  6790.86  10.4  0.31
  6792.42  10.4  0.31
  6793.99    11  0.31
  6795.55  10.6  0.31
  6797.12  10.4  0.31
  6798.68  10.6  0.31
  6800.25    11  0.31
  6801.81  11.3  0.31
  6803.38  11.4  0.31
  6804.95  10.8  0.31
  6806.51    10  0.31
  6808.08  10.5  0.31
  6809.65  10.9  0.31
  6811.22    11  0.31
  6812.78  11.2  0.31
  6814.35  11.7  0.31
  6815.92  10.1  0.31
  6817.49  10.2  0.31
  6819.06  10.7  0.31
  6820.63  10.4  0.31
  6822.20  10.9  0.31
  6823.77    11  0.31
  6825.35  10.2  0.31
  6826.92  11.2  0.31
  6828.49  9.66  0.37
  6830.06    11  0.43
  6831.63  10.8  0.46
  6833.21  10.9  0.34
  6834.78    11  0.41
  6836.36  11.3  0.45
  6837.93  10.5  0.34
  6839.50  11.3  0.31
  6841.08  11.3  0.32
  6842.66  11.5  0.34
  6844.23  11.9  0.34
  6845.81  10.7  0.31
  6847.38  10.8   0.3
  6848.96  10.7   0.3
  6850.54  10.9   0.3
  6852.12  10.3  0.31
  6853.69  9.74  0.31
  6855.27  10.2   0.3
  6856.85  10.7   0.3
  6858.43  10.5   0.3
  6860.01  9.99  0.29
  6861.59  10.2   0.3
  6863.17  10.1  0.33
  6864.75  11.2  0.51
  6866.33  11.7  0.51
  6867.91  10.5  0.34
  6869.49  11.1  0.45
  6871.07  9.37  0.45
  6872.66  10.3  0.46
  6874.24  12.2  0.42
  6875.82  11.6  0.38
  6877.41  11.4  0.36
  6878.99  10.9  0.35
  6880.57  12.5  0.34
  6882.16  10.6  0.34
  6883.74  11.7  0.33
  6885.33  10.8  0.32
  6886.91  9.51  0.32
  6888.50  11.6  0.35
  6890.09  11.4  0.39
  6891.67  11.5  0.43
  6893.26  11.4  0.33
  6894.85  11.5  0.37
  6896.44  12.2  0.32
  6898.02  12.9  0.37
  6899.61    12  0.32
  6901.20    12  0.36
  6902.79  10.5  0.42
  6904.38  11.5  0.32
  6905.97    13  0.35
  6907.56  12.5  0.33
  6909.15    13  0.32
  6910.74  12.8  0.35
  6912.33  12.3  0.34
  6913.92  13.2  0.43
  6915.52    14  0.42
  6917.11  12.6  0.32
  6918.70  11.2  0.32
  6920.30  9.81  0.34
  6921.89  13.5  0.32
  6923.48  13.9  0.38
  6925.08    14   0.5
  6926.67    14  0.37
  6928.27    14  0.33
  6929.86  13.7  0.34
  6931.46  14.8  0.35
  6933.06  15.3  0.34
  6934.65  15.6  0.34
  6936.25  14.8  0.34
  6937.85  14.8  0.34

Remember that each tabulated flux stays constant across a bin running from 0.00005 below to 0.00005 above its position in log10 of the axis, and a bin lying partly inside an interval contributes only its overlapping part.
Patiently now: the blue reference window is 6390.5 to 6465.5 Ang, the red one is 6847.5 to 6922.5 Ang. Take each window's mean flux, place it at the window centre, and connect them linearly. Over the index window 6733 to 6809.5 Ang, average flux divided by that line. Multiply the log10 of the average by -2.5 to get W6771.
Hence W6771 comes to 0.09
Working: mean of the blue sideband 13.6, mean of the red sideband 11.4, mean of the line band 11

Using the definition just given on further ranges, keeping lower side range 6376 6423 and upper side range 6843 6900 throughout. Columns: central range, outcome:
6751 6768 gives 0.006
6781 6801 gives 0.076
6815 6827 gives 0.059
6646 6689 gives -0.135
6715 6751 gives 0.053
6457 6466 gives -0.181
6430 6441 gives -0.124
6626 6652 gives -0.242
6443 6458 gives -0.201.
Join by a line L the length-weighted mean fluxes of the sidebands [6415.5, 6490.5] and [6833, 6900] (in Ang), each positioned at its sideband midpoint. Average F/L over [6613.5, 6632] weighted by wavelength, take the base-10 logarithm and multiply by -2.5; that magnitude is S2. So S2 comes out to -0.16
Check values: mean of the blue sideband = 14.7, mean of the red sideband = 11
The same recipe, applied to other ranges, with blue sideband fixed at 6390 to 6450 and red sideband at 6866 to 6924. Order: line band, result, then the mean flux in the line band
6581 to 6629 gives -0.25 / 16.1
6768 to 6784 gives 0.08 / 11.3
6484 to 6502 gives -0.14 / 15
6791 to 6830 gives 0.13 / 10.7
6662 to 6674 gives -0.11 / 13.8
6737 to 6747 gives 0.06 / 11.7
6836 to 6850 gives 0.08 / 11.1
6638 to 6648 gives -0.16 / 14.6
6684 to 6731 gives 0.07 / 11.6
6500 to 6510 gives -0.23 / 16.3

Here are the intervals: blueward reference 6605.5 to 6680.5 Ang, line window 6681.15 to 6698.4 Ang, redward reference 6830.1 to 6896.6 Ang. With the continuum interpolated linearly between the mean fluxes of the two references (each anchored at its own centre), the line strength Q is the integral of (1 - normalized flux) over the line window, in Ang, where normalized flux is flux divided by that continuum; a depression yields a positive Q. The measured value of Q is 2.49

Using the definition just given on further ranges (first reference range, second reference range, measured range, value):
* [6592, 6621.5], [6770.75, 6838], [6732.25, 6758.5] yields 2.7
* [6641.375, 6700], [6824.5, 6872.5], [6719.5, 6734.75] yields 2.0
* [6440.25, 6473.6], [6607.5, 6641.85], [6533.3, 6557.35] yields -4.5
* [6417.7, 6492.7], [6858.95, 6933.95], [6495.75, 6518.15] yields -2.9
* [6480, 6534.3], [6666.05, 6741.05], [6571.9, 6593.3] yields -2.3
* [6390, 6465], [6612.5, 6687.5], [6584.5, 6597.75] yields -2.6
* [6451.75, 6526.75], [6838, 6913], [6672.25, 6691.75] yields 1.6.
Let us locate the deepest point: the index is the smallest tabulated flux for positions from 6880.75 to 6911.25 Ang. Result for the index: 9.51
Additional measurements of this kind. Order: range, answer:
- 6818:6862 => 9.66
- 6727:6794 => 9.6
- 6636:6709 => 10.4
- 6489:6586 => 13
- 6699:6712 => 12.2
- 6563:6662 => 11.9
